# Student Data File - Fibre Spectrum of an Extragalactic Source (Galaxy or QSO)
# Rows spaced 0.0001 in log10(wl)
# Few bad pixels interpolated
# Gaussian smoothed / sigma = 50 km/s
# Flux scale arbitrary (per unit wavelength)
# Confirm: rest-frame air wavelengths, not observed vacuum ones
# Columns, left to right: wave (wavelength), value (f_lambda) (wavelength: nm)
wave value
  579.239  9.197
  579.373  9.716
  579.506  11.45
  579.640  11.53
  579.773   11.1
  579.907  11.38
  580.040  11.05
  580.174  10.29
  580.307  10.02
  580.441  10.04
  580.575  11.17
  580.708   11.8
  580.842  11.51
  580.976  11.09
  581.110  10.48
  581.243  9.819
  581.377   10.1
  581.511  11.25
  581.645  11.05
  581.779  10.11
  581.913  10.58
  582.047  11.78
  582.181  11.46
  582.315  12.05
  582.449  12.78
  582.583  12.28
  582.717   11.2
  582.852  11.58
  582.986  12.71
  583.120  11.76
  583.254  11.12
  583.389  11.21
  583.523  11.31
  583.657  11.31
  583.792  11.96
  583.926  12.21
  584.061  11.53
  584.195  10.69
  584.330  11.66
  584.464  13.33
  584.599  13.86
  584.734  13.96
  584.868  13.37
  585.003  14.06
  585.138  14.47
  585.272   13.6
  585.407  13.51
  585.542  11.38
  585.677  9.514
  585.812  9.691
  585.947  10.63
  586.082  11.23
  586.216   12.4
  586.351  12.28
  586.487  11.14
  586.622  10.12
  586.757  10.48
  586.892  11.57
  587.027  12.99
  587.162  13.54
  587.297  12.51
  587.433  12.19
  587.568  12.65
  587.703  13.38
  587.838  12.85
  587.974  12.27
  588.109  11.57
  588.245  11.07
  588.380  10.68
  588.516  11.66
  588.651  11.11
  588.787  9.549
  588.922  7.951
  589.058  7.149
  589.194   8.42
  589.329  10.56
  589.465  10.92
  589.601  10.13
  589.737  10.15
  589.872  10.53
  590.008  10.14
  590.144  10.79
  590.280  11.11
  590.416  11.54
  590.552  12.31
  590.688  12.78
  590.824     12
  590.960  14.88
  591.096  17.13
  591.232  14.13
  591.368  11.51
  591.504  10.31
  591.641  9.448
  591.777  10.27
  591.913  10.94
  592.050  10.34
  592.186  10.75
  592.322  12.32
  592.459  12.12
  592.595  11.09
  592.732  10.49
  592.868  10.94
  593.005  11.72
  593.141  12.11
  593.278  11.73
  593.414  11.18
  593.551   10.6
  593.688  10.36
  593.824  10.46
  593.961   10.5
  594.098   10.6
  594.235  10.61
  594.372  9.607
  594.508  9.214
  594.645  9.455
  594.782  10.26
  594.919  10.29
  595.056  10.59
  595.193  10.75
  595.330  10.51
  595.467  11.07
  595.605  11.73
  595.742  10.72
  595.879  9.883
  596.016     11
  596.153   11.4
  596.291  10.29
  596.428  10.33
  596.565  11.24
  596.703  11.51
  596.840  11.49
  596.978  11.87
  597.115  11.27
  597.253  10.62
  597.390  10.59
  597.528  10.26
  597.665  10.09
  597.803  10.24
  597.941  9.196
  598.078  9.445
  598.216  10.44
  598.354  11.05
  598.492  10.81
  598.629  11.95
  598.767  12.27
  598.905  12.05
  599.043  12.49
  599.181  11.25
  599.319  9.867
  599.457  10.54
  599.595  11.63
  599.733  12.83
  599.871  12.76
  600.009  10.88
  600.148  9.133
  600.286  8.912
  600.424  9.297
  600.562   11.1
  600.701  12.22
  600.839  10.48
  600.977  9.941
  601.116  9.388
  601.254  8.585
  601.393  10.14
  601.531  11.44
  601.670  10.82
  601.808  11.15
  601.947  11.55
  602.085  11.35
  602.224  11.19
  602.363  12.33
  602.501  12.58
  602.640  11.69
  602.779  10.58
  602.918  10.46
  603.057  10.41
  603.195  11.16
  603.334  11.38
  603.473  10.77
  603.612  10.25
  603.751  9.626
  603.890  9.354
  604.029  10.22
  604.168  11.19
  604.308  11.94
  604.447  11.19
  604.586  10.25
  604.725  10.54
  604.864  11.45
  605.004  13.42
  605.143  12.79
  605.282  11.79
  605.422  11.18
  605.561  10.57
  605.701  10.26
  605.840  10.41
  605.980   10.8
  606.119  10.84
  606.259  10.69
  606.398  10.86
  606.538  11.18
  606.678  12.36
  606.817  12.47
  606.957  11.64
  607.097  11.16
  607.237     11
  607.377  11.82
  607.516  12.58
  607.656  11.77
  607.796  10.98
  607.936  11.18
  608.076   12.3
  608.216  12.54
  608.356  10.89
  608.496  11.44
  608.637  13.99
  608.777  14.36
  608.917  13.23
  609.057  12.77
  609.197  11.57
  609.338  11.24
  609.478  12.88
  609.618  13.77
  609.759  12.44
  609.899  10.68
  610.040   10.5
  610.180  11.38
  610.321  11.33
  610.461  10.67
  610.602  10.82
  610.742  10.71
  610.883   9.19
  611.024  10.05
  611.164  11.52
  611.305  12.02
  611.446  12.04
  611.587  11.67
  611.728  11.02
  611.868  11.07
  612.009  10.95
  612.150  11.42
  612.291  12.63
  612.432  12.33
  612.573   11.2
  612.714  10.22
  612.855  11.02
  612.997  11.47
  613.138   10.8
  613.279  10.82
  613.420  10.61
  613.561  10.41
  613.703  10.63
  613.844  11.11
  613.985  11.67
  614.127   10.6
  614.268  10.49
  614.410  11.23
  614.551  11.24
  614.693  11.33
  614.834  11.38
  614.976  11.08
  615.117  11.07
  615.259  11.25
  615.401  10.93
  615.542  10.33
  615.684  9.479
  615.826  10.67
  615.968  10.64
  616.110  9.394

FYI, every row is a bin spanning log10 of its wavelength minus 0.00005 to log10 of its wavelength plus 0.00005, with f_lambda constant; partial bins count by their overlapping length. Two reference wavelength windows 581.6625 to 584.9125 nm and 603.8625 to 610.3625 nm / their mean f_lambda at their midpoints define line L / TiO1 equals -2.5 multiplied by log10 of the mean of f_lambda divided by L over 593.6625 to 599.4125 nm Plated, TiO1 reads 0.099 mag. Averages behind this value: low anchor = 11.9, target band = 10.7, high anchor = 11.6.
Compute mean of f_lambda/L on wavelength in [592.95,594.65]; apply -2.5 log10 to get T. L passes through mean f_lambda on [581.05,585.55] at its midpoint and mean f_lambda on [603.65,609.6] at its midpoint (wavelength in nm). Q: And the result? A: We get 0.11 mag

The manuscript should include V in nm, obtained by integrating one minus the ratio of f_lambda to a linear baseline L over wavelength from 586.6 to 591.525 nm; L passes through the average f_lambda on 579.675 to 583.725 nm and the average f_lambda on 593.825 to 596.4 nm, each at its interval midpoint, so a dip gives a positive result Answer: -0.33 nm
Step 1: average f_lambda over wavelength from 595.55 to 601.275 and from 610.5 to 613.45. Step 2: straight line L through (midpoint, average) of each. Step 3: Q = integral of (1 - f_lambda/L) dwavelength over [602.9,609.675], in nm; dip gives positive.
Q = -0.309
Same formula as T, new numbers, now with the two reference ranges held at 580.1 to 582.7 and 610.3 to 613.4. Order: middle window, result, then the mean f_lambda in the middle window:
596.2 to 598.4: 0.05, 10.6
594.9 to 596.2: 0.03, 10.8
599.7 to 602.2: 0.05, 10.6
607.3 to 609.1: -0.11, 12.3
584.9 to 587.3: -0.09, 12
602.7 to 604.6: 0.05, 10.6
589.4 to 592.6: -0.05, 11.6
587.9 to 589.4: 0.09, 10.2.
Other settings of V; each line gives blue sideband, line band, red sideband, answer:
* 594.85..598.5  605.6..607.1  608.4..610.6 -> 0.08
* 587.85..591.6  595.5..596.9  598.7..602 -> 0.00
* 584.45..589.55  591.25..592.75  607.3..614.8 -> 0.08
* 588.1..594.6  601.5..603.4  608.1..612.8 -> 0.01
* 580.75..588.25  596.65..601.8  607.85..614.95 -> 0.37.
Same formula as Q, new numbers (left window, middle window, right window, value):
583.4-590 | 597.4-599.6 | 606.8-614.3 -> 0.134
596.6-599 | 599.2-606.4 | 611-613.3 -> 0.112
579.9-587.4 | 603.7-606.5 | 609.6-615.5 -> 0.071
